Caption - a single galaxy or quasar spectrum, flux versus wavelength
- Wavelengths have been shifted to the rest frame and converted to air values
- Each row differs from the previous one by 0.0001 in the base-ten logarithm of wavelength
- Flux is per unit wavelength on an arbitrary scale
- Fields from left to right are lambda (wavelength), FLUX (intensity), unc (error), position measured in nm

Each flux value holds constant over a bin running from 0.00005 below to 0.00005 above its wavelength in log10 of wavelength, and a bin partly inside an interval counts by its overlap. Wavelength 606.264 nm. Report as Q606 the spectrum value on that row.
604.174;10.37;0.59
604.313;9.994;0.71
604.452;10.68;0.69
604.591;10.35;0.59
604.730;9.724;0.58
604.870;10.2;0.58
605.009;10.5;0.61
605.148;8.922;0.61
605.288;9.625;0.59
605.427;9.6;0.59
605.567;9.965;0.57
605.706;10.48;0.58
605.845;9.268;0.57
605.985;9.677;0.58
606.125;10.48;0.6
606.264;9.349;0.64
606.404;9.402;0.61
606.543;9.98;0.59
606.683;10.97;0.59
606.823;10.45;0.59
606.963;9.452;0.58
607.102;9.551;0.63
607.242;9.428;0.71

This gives 9.349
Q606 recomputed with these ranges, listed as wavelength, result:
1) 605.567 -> 9.965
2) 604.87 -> 10.2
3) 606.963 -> 9.452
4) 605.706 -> 10.48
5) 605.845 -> 9.268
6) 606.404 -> 9.402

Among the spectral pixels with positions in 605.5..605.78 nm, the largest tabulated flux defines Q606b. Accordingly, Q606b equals 10.48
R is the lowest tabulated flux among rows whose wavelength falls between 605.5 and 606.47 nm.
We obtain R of 9.268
